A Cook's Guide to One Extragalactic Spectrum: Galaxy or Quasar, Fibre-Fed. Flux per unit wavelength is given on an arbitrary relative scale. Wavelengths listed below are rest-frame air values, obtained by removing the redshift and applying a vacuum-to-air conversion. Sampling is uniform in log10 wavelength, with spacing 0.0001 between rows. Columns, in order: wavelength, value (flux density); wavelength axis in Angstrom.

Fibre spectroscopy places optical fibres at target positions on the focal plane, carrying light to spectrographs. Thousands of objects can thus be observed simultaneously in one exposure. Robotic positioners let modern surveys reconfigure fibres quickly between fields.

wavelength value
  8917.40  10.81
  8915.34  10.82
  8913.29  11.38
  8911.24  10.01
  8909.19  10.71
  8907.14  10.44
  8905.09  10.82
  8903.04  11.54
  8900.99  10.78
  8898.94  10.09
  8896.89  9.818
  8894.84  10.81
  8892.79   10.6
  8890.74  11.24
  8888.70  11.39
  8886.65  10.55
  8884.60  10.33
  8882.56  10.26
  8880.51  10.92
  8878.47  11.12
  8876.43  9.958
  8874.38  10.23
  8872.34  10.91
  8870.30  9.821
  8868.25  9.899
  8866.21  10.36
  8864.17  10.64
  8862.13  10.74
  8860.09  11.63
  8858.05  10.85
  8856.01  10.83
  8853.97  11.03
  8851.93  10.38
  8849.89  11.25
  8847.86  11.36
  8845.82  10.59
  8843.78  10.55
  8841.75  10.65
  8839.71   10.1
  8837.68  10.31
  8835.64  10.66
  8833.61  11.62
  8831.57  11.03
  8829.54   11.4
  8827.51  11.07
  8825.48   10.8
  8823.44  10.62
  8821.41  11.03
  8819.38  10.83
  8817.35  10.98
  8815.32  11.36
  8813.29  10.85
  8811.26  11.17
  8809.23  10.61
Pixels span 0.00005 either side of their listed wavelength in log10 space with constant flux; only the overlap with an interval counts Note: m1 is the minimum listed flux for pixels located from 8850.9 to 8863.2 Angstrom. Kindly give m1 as 10.38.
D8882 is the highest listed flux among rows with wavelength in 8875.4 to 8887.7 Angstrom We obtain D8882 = 11.12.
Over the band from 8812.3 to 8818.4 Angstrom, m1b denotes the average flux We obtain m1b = 11.1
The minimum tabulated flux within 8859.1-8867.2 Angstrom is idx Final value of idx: 10.36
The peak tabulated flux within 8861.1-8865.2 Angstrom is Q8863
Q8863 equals 10.74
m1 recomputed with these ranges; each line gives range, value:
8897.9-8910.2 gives 10.09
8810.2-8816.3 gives 10.85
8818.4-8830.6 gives 10.62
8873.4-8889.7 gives 9.958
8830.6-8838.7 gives 10.31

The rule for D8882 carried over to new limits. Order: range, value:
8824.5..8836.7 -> 11.62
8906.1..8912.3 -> 10.71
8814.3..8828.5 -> 11.36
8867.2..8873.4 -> 10.91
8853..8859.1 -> 11.03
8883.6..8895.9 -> 11.39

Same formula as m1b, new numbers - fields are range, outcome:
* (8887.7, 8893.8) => 11.1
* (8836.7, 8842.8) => 10.4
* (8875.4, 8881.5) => 10.7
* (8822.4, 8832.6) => 11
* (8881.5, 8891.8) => 10.8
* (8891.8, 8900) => 10.3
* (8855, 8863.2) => 11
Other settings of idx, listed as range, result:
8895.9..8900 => 9.818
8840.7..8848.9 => 10.55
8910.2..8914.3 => 10.01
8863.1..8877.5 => 9.821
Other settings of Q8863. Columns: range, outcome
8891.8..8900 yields 10.81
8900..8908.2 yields 11.54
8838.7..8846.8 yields 10.65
